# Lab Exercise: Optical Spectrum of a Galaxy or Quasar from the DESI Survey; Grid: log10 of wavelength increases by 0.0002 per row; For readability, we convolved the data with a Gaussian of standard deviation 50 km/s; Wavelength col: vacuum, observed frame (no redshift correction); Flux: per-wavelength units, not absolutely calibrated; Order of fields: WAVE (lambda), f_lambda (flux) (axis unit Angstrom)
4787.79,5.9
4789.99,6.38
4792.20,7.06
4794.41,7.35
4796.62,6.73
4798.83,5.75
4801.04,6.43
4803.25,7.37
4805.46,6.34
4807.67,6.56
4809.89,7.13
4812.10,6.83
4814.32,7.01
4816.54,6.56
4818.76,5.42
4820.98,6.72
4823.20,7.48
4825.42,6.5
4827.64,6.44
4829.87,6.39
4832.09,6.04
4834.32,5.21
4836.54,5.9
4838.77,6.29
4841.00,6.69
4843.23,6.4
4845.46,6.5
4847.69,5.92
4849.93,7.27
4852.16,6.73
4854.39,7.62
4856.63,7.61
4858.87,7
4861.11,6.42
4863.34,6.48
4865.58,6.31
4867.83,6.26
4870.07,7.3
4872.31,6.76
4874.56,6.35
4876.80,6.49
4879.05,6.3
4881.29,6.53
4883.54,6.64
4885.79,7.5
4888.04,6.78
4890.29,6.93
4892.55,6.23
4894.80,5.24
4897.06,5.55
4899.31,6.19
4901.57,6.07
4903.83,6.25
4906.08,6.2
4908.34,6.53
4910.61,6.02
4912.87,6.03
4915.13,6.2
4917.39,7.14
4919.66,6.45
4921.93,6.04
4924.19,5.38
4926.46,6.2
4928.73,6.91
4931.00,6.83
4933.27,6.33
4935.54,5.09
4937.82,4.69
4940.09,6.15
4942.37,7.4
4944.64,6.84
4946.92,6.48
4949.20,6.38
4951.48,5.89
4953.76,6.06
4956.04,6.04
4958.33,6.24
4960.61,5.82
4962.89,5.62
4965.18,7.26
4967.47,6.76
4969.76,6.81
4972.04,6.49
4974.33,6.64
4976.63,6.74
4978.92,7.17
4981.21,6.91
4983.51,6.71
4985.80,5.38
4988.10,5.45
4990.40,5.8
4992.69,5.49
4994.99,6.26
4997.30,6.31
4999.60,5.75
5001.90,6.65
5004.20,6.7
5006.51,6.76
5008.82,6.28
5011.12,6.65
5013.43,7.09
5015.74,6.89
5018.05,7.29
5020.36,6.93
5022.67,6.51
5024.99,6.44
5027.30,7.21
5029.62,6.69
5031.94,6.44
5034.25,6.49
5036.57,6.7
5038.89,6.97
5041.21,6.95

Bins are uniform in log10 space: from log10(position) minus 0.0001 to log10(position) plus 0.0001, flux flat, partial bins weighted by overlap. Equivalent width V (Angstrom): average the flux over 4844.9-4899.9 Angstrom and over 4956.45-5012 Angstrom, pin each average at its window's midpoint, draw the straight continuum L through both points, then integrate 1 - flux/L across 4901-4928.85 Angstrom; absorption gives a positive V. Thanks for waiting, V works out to 1.13 Angstrom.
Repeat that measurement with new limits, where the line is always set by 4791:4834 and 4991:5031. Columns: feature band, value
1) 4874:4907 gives 1.2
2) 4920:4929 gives 0.7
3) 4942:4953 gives 0.1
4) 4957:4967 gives 0.5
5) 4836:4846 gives 0.3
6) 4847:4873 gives -0.9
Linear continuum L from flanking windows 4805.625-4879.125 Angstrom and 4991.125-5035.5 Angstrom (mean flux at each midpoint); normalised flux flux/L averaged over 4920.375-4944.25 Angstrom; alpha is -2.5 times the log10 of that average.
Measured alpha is 0.07 mag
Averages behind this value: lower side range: 6.57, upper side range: 6.56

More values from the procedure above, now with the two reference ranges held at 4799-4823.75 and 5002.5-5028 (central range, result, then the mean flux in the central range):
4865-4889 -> 0.01 mag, 6.66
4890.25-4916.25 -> 0.11 mag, 6.09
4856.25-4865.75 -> -0.01 mag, 6.75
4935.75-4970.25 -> 0.08 mag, 6.25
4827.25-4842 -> 0.09 mag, 6.12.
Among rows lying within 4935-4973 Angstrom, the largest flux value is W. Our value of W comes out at 7.4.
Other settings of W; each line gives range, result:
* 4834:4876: 7.62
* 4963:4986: 7.26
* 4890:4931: 7.14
